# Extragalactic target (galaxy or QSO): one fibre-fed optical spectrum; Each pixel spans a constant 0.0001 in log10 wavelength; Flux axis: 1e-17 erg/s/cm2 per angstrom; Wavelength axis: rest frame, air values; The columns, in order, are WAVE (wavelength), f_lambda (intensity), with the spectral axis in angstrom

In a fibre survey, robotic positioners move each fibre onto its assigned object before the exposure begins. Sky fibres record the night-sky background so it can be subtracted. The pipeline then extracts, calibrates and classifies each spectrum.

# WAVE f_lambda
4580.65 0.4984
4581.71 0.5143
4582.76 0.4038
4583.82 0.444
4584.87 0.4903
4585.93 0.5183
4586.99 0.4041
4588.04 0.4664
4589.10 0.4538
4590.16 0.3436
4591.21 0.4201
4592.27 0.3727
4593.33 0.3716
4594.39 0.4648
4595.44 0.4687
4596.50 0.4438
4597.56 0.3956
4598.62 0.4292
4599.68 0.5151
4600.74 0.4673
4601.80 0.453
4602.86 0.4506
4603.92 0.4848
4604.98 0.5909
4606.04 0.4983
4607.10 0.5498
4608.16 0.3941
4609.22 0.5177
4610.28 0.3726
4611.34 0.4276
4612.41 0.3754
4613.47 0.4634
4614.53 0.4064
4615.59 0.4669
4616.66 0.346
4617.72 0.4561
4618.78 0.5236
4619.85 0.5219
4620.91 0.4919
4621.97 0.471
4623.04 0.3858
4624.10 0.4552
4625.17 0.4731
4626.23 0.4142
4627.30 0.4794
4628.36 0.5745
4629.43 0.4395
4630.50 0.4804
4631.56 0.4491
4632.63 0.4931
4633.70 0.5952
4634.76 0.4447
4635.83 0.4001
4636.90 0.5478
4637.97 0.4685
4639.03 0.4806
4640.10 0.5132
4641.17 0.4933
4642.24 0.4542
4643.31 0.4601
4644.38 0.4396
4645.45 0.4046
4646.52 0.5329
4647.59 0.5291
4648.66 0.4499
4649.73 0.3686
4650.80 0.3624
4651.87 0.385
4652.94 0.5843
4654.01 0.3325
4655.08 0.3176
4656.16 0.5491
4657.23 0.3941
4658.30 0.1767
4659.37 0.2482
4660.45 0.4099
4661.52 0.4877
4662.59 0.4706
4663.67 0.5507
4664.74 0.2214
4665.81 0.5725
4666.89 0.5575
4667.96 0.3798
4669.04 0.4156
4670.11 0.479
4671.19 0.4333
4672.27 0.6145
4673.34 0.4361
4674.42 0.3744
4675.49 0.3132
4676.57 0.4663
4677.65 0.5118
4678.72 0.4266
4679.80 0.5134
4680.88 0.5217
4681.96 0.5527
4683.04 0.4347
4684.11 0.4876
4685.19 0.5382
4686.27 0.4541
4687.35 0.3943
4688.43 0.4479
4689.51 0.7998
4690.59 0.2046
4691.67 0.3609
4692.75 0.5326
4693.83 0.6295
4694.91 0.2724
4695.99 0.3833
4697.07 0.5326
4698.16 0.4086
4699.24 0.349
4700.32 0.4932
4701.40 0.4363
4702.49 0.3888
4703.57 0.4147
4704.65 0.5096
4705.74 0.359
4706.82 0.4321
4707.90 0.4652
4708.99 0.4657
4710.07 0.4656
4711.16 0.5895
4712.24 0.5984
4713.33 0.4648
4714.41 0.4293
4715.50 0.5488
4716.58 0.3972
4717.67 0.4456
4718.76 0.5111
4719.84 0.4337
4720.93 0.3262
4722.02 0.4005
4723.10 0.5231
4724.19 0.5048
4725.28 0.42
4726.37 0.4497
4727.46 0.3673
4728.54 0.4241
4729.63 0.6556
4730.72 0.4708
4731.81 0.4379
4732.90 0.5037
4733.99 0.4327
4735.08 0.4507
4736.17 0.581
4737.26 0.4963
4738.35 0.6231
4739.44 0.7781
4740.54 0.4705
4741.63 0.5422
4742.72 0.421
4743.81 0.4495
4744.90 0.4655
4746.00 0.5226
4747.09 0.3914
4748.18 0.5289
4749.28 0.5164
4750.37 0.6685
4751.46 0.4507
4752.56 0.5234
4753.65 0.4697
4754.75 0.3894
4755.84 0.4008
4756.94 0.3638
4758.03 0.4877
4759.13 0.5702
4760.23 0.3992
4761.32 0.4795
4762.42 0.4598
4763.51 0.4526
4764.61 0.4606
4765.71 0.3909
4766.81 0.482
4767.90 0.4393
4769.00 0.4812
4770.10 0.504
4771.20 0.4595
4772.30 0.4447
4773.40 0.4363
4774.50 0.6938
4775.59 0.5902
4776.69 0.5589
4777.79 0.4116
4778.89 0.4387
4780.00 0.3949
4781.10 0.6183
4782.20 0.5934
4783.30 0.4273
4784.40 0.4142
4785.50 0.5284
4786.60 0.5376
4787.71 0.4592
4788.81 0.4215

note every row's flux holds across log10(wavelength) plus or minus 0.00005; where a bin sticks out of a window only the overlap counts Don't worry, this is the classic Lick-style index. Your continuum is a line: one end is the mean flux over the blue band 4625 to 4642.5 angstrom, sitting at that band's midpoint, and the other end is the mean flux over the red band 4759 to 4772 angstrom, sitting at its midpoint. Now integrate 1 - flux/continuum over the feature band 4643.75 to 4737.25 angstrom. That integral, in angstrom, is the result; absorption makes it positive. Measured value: 4.3 angstrom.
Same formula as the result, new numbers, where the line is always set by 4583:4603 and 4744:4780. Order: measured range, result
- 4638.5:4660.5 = 1.40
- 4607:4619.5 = 0.15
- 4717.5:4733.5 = 0.37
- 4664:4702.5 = 0.39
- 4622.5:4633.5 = -0.51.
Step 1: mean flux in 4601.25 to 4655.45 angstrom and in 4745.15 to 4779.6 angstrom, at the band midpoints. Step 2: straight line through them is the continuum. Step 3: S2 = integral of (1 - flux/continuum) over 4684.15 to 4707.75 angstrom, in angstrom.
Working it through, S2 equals 1.19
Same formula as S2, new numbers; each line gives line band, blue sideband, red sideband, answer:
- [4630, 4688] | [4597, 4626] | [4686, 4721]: 0.6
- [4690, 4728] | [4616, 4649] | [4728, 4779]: 3.2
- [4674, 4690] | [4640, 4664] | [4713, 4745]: -1.2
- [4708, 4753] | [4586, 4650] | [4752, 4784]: -1.8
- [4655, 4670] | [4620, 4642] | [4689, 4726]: 1.7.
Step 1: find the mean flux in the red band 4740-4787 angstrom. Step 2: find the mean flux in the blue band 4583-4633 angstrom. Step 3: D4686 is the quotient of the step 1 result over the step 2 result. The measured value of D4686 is 1.06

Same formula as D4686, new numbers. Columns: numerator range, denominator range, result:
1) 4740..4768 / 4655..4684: 1.07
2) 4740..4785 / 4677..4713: 1.03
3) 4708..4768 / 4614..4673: 1.06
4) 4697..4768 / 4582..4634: 1.04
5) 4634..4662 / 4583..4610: 0.95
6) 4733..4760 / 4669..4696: 1.07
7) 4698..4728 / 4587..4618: 1.02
